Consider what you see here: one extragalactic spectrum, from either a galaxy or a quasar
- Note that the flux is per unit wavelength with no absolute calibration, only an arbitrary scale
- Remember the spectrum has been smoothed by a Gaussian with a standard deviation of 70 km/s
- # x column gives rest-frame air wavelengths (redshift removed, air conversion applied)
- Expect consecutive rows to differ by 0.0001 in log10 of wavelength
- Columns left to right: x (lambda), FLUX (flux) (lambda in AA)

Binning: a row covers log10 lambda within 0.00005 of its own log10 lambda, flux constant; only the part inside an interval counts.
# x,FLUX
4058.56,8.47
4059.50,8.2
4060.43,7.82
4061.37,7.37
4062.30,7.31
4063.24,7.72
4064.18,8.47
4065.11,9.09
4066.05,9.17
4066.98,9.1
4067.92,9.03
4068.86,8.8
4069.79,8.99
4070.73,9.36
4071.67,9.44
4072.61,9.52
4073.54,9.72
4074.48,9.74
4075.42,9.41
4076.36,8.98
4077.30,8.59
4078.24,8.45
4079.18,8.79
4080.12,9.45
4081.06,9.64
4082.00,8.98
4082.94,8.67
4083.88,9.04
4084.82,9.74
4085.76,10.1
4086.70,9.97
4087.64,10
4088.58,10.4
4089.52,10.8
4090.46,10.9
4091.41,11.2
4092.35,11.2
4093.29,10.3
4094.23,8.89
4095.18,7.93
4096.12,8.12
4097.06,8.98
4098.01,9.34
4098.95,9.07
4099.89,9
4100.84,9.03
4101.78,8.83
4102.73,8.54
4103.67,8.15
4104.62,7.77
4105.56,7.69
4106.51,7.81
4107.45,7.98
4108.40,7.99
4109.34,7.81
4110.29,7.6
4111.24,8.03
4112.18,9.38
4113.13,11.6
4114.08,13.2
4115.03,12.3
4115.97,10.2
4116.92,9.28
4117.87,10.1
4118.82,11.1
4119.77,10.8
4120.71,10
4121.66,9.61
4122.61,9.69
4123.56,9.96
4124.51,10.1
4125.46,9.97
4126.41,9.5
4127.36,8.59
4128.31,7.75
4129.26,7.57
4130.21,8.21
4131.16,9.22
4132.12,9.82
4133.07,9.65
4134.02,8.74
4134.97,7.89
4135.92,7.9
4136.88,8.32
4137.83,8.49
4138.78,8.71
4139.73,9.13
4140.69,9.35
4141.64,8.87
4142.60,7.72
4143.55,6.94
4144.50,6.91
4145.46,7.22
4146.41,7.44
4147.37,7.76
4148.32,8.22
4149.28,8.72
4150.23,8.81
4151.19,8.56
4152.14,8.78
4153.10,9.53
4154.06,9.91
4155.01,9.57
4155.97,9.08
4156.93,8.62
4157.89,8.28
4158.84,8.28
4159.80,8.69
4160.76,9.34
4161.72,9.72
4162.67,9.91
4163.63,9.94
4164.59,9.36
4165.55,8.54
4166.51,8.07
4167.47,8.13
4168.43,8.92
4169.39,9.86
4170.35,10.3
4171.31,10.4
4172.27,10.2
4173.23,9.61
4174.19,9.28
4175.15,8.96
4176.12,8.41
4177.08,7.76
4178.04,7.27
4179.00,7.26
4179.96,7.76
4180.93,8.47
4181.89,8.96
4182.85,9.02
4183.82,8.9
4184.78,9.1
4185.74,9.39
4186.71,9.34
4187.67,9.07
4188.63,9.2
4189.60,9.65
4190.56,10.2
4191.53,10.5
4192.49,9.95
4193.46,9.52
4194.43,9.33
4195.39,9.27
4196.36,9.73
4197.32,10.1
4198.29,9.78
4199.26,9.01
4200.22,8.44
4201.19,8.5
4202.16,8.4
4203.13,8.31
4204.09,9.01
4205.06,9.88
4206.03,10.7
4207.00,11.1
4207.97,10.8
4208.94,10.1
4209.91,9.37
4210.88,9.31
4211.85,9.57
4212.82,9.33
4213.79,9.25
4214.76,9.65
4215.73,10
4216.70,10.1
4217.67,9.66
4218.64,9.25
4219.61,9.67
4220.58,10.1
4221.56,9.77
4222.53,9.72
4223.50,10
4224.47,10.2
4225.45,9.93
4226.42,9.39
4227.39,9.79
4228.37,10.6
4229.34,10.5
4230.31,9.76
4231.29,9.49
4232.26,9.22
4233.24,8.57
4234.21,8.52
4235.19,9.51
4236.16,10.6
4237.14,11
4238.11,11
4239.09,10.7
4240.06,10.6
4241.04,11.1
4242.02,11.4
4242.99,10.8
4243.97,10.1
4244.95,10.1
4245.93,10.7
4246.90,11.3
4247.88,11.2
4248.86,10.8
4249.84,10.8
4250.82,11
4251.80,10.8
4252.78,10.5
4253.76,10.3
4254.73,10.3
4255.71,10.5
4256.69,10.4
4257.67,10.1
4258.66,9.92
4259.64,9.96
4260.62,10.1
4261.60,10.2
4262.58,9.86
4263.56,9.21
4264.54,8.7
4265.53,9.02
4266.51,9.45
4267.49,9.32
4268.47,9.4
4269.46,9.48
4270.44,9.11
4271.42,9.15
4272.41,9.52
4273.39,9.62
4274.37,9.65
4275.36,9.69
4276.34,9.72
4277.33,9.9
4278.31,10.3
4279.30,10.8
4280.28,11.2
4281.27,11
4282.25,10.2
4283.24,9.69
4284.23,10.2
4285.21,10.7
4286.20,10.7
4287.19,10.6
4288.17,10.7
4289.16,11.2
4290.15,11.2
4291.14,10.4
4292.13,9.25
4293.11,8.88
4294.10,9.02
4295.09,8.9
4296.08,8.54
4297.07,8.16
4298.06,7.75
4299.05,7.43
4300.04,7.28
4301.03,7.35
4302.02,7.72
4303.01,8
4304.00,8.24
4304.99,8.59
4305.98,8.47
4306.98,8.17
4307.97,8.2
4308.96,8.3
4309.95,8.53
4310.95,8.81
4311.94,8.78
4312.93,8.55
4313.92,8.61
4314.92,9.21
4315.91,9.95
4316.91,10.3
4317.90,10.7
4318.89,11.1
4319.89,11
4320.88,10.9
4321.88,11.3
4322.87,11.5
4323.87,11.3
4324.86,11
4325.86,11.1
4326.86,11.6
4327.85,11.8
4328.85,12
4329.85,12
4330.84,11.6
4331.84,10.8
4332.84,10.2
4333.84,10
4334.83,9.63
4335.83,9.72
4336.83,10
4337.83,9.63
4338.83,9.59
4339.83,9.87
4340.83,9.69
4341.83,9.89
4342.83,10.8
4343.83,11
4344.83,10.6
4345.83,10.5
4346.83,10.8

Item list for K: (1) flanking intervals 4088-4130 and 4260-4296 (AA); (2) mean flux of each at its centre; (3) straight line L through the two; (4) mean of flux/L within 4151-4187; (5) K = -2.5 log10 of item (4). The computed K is 0.07 mag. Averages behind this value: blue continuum 9.41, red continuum 9.88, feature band 8.99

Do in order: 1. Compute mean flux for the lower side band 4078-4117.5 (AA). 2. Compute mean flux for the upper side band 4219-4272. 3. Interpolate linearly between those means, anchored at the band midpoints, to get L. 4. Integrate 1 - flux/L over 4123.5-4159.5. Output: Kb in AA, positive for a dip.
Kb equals 3.5 AA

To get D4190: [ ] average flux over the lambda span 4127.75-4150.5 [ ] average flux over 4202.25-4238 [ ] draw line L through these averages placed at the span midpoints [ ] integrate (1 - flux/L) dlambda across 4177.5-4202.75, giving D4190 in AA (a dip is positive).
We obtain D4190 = 0.4 AA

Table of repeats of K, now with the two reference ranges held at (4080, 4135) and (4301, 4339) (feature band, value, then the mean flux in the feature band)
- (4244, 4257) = -0.099 mag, 10.7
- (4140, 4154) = 0.149 mag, 8.26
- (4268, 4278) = 0.027 mag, 9.54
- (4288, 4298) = 0.036 mag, 9.5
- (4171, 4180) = 0.100 mag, 8.71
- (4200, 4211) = 0.011 mag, 9.52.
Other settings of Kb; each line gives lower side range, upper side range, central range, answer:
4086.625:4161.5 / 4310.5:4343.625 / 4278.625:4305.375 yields 2.0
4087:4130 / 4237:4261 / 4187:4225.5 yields 2.3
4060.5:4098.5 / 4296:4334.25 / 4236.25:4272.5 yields -2.7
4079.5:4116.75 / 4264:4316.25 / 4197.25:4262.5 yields -5.0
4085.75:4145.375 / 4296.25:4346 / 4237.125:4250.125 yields -1.8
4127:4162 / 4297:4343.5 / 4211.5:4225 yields -1.1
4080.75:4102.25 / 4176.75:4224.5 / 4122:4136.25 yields 0.8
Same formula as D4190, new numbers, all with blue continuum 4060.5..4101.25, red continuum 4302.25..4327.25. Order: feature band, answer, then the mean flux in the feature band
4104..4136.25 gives 0.2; 9.26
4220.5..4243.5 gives -1.4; 10.1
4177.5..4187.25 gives 0.9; 8.55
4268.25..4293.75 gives -1.3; 10.1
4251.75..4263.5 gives -0.8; 10.2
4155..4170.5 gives 0.5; 9.05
